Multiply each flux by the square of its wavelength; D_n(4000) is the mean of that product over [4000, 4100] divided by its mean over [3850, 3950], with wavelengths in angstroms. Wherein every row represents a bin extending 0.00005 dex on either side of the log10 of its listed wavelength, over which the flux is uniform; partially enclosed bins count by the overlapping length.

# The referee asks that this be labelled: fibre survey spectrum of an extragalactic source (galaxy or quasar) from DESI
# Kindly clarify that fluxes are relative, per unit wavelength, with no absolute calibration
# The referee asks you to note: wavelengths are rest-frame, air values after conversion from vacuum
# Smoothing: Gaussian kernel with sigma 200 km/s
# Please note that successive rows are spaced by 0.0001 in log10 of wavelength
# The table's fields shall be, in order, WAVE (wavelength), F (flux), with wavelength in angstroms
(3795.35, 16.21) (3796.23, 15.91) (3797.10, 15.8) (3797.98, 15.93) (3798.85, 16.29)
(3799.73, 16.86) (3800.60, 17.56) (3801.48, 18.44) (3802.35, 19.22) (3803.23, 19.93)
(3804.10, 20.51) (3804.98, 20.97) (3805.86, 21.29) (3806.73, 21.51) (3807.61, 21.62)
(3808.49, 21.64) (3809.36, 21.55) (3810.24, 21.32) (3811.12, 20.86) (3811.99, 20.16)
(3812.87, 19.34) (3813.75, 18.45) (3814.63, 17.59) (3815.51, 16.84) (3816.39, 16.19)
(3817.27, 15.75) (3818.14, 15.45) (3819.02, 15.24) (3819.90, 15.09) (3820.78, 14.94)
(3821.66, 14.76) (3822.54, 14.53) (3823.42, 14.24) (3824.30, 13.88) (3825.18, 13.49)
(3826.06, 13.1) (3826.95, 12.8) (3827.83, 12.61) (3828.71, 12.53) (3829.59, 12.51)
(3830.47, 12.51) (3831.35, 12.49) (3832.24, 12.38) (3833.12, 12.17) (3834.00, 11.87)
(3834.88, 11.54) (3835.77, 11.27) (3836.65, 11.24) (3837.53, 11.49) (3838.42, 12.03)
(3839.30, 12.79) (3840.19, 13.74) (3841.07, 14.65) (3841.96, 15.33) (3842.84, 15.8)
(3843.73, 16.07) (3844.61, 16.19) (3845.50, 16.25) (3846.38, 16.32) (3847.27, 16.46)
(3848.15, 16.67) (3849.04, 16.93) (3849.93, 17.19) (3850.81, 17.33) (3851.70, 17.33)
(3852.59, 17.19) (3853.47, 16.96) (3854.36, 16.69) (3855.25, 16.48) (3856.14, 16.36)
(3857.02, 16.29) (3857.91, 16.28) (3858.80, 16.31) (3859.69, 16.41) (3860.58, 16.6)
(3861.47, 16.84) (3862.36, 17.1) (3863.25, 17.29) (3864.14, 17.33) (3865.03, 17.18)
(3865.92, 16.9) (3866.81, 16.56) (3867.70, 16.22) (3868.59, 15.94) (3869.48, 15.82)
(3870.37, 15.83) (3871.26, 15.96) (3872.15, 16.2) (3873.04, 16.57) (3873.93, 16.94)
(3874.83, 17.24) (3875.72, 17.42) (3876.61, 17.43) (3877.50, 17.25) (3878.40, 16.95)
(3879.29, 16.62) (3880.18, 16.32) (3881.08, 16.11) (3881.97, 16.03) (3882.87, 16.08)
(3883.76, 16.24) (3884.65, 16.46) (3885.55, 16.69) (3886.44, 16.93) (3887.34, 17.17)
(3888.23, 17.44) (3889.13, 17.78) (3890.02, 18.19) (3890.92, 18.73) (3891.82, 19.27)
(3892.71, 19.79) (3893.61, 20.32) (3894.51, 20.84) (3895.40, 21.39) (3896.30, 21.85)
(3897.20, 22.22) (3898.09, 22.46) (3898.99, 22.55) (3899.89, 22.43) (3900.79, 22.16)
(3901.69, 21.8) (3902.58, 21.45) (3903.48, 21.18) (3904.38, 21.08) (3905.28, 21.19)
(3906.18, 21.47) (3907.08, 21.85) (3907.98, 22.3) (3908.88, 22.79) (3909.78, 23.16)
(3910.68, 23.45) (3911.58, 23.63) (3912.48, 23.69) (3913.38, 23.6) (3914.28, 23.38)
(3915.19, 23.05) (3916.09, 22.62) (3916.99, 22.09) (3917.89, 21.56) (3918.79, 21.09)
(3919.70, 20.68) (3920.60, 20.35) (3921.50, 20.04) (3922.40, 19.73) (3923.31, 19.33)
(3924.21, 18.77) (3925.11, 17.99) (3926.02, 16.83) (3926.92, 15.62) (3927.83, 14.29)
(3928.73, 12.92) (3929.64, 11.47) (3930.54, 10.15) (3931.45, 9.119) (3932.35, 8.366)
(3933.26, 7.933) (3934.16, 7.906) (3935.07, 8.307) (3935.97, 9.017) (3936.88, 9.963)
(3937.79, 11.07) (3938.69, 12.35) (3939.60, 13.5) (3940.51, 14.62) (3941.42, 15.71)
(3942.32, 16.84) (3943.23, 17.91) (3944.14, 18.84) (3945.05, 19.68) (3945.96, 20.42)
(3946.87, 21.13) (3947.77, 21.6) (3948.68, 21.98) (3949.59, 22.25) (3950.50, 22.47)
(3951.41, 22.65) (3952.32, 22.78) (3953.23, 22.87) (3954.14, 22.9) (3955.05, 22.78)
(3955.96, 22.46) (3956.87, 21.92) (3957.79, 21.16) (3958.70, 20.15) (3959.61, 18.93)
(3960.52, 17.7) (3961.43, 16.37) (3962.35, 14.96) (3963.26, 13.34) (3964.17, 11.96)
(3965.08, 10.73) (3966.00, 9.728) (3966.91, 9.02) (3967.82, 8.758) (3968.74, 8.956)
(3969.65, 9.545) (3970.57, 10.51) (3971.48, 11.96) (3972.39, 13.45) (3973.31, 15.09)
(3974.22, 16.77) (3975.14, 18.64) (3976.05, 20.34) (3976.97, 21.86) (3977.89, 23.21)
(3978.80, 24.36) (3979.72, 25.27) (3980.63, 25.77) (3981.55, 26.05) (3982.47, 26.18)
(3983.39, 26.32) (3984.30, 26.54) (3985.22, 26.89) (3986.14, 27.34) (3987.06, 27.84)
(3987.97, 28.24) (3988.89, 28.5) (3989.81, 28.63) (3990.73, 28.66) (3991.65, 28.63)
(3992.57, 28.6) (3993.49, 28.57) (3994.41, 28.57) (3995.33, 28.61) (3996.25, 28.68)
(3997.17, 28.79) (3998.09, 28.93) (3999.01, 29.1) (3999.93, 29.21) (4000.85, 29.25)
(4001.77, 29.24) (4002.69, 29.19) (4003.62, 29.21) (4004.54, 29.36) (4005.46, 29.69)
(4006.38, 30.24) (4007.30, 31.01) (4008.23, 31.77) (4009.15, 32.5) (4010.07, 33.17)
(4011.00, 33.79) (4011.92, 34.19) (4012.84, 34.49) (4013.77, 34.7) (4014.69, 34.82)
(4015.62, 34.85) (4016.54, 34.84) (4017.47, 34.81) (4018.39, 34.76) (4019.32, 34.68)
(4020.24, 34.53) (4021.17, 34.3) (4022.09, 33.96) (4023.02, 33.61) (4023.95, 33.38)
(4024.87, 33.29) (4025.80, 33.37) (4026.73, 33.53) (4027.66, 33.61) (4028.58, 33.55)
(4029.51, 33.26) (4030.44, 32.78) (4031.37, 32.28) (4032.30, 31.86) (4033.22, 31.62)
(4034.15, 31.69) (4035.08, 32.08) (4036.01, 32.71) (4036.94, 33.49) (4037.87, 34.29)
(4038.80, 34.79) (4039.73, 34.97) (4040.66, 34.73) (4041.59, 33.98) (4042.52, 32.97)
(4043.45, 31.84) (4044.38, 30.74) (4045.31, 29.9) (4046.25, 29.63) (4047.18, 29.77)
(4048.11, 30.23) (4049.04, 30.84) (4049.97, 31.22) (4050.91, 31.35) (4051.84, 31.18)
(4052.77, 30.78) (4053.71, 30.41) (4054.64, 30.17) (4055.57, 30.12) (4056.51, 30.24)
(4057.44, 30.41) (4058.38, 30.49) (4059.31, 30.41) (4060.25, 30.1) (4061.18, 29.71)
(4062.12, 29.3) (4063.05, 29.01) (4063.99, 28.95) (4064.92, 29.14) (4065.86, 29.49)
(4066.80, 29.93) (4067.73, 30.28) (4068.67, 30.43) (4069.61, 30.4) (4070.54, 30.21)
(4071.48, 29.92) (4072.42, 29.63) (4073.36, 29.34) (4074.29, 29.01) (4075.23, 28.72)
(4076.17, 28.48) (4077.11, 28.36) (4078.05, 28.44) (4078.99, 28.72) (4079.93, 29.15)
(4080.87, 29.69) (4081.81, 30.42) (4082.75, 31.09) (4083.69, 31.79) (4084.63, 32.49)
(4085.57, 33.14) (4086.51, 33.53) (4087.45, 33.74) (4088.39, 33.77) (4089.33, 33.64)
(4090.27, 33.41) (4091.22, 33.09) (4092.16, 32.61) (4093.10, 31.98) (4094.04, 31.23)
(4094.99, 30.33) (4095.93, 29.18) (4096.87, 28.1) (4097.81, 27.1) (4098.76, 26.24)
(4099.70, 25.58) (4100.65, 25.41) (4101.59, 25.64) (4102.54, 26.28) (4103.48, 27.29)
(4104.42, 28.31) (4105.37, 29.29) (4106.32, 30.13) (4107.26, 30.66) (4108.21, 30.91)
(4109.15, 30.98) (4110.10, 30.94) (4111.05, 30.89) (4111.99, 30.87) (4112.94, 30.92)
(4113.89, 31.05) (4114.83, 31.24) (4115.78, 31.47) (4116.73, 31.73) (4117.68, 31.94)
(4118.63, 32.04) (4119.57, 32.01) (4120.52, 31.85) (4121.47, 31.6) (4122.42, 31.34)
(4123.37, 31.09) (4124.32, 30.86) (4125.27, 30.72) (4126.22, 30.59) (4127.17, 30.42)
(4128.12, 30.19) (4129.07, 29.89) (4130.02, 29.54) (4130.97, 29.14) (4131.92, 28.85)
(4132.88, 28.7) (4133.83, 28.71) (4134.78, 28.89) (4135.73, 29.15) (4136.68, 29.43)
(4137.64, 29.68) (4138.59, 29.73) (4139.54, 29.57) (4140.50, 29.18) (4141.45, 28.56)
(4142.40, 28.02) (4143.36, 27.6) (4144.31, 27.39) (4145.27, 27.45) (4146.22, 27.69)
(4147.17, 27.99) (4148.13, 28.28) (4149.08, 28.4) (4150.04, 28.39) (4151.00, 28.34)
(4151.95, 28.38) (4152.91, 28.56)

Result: 1.90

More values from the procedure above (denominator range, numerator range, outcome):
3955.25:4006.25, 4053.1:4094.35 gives 1.43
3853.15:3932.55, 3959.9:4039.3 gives 1.55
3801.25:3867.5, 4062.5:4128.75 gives 2.14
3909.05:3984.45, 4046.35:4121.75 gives 1.81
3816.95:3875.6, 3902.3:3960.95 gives 1.28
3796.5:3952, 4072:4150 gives 1.95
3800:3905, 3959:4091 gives 1.83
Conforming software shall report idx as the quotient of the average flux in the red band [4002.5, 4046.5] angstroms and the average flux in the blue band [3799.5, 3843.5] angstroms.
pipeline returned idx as 2.1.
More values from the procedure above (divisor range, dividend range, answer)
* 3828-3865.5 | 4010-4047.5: 2.21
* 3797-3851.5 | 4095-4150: 1.84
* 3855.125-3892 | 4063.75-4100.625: 1.80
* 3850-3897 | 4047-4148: 1.74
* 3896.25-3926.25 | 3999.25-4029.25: 1.51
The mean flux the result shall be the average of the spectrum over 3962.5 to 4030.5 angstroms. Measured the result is 26.7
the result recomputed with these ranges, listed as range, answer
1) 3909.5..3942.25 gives 16.6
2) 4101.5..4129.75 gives 30.5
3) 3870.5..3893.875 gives 17.2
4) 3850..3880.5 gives 16.7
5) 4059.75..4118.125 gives 30.1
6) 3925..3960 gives 16.6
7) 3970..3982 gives 19.4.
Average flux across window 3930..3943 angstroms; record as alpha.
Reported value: 11.2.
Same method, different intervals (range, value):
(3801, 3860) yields 16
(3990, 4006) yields 29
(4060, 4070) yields 29.7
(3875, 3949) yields 18.2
